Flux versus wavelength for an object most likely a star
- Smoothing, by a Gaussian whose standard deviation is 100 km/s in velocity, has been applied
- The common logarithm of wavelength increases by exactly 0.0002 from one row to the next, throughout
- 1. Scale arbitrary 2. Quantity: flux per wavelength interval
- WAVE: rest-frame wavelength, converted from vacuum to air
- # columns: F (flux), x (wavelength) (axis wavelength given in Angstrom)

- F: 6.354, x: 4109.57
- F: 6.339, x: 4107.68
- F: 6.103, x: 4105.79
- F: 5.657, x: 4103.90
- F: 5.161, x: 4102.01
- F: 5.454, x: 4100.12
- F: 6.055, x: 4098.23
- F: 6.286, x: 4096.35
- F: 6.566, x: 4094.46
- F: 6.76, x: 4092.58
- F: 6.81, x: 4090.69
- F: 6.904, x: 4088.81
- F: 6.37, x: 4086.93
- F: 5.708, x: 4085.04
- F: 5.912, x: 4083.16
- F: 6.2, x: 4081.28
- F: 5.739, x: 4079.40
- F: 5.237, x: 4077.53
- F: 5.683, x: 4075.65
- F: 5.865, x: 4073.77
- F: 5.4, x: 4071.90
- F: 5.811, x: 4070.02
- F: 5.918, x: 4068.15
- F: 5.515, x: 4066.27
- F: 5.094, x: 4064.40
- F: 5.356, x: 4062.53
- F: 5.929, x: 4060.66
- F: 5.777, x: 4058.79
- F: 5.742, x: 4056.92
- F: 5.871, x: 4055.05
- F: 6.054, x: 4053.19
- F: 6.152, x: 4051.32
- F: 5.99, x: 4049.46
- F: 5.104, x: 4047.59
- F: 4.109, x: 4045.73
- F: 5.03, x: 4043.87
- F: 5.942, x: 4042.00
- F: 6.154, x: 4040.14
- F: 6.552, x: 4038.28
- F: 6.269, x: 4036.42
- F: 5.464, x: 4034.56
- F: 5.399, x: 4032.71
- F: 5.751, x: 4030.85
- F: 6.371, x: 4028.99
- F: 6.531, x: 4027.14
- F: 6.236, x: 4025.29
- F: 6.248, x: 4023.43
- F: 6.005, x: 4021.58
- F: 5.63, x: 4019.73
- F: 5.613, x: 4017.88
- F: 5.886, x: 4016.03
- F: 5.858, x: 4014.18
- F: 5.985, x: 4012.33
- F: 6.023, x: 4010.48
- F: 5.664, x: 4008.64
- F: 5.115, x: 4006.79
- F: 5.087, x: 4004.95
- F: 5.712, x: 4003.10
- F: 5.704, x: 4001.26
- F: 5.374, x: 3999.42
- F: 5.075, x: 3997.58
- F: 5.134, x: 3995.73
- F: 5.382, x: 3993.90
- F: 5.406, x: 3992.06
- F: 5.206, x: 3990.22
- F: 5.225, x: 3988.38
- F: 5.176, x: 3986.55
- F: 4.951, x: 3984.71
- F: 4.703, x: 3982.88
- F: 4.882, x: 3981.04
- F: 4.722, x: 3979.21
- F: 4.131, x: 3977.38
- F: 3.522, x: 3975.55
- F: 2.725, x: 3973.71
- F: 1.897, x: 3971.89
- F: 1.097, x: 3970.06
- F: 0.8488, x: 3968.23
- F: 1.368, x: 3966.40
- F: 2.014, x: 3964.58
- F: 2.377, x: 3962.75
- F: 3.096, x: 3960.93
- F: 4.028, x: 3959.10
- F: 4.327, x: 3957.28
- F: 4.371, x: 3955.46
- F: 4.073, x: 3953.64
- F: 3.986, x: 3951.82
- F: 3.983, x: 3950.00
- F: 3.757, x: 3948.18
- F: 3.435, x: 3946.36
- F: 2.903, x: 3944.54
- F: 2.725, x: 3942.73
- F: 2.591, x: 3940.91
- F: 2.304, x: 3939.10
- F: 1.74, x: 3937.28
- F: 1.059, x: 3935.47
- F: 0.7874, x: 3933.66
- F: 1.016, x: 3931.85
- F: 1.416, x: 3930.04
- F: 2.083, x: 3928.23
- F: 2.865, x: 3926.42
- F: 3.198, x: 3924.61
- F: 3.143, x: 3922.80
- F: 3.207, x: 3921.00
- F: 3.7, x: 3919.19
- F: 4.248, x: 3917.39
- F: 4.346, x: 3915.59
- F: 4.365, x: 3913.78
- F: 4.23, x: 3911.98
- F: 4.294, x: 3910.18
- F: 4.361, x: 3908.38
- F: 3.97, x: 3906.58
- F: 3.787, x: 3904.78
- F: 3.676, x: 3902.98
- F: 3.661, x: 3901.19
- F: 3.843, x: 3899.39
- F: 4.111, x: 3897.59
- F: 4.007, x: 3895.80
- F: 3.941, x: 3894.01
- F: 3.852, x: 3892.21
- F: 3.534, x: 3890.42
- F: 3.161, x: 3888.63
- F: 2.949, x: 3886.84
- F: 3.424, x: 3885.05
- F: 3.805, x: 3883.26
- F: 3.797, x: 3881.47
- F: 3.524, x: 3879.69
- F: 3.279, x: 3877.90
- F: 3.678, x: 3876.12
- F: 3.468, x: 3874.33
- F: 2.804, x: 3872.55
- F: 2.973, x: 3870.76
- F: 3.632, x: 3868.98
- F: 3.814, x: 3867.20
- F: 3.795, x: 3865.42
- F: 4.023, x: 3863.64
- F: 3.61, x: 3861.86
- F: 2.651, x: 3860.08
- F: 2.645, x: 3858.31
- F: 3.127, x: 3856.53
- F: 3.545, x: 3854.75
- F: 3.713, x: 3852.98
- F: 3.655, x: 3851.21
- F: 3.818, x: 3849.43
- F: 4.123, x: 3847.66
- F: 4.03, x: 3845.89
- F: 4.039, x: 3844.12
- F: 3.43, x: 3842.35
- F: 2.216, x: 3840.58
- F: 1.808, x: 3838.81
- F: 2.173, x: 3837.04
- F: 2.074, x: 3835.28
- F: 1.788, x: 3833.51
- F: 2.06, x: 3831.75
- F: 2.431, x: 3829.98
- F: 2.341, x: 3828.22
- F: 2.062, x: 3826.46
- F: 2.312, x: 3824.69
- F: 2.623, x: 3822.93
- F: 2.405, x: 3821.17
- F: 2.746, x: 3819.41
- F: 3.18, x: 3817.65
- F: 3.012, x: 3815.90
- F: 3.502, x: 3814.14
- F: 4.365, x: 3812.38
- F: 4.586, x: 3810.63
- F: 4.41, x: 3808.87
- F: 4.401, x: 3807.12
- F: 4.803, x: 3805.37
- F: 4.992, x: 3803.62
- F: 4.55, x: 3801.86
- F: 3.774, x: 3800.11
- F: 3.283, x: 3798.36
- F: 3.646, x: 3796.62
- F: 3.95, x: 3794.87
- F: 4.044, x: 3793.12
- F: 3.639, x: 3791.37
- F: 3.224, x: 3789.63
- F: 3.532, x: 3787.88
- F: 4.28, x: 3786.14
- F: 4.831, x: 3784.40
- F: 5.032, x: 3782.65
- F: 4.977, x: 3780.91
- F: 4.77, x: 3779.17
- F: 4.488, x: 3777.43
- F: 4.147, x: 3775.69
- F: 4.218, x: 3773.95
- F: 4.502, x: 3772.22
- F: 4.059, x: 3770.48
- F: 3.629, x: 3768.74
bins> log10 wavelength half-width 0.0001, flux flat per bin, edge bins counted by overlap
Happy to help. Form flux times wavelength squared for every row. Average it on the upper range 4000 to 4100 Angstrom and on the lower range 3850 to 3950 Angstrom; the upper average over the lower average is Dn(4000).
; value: 1.9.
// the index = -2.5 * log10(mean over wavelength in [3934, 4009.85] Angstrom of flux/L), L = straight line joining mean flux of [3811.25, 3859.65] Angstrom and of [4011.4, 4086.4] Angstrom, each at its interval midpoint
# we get 0.25 mag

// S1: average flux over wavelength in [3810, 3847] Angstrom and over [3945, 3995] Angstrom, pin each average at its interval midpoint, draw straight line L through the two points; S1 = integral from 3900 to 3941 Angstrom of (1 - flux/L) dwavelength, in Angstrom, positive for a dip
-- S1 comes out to 4.0 Angstrom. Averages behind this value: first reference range 2.81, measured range 3.06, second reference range 3.73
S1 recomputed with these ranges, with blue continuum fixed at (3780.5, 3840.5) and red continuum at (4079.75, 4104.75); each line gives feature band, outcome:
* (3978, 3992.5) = 0.3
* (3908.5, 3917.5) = 0.2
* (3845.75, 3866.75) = 1.6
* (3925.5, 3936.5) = 7.3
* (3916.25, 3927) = 2.5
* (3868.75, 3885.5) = 2.6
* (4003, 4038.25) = -2.7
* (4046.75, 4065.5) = 0.2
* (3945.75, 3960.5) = 2.5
